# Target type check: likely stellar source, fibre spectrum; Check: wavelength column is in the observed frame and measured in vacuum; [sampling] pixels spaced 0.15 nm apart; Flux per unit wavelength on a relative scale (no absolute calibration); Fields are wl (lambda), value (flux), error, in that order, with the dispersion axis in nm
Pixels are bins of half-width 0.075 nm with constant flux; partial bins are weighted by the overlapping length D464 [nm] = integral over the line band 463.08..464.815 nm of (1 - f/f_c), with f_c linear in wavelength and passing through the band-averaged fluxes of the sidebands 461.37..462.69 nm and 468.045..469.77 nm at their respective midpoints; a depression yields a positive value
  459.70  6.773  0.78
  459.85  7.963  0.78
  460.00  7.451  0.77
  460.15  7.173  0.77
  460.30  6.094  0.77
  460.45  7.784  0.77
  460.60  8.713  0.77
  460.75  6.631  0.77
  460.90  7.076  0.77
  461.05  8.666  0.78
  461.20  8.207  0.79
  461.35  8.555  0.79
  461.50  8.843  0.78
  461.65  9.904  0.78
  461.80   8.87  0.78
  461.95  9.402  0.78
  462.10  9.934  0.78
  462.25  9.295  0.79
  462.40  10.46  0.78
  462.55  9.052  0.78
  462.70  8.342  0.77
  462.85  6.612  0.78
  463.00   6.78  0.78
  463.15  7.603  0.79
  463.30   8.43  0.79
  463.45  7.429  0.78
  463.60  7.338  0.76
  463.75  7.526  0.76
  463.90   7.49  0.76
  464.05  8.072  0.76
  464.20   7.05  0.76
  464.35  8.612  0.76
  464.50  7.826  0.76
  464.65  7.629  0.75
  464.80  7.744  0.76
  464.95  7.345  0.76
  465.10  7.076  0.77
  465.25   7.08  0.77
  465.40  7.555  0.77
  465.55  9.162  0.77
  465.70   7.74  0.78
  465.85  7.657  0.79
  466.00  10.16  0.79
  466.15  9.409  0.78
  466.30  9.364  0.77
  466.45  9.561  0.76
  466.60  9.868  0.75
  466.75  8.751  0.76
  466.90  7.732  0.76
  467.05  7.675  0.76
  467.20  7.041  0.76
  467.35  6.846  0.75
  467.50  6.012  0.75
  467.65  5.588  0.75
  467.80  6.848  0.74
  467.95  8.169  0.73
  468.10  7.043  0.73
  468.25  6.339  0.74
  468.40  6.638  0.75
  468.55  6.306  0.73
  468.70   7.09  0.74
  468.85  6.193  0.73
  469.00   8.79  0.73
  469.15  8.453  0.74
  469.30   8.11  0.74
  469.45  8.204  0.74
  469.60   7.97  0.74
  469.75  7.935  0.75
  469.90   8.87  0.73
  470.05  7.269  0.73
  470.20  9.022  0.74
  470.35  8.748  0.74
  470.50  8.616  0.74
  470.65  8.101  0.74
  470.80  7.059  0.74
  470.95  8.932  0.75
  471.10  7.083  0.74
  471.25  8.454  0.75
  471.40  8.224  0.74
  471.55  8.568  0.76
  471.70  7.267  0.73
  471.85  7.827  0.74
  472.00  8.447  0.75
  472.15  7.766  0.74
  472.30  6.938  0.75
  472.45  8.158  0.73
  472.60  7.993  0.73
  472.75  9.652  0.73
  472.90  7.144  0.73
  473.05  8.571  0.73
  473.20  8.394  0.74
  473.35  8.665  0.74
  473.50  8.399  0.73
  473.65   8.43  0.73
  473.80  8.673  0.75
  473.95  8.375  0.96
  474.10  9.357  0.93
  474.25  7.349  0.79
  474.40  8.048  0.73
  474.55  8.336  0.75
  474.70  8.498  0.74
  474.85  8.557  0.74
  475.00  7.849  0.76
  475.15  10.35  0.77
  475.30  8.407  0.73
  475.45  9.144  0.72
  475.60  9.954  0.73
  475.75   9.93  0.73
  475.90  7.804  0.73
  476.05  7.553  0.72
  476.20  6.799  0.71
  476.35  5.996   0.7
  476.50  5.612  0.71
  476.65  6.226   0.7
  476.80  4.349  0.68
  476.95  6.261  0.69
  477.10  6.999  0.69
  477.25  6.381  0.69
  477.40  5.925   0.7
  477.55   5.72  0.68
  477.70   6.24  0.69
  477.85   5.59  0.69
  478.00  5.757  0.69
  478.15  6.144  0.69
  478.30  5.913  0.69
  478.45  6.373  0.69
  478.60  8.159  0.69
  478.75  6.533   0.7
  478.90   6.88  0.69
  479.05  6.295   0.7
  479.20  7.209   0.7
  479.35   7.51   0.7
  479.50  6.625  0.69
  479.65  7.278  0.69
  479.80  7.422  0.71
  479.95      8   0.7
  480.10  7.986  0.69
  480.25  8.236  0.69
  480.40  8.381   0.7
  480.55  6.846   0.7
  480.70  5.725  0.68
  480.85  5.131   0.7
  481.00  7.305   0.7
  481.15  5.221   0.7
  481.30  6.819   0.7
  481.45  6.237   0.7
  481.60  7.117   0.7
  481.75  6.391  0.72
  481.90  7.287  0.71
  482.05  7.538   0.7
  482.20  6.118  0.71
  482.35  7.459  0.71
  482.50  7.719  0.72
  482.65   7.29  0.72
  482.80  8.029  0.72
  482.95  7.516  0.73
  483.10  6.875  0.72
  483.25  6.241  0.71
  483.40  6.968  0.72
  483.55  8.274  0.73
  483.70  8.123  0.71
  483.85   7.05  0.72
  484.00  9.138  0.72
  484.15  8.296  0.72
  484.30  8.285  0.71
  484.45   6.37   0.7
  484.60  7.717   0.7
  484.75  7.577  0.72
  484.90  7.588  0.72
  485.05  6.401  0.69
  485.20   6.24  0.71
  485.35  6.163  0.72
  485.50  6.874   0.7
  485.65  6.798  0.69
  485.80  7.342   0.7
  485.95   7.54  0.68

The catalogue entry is 0.22 nm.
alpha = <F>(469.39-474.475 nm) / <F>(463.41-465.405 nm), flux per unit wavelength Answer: 1.08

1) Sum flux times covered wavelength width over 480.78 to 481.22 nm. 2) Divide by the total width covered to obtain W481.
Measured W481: 5.9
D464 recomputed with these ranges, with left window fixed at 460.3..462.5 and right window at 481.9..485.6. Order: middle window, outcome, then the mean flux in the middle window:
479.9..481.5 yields 0.13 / 6.89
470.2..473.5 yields -0.05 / 8.15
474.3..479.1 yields 0.37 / 7.15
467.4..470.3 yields 0.28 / 7.42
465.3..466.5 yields -0.06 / 8.77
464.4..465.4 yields 0.11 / 7.49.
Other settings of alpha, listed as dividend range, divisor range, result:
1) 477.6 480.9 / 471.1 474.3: 0.83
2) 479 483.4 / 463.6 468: 0.89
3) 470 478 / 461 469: 0.98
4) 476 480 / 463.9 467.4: 0.80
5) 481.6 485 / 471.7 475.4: 0.89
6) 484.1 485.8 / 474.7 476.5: 0.86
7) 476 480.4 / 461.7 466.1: 0.82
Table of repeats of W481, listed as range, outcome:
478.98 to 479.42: 7.01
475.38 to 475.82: 9.68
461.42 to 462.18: 9.38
